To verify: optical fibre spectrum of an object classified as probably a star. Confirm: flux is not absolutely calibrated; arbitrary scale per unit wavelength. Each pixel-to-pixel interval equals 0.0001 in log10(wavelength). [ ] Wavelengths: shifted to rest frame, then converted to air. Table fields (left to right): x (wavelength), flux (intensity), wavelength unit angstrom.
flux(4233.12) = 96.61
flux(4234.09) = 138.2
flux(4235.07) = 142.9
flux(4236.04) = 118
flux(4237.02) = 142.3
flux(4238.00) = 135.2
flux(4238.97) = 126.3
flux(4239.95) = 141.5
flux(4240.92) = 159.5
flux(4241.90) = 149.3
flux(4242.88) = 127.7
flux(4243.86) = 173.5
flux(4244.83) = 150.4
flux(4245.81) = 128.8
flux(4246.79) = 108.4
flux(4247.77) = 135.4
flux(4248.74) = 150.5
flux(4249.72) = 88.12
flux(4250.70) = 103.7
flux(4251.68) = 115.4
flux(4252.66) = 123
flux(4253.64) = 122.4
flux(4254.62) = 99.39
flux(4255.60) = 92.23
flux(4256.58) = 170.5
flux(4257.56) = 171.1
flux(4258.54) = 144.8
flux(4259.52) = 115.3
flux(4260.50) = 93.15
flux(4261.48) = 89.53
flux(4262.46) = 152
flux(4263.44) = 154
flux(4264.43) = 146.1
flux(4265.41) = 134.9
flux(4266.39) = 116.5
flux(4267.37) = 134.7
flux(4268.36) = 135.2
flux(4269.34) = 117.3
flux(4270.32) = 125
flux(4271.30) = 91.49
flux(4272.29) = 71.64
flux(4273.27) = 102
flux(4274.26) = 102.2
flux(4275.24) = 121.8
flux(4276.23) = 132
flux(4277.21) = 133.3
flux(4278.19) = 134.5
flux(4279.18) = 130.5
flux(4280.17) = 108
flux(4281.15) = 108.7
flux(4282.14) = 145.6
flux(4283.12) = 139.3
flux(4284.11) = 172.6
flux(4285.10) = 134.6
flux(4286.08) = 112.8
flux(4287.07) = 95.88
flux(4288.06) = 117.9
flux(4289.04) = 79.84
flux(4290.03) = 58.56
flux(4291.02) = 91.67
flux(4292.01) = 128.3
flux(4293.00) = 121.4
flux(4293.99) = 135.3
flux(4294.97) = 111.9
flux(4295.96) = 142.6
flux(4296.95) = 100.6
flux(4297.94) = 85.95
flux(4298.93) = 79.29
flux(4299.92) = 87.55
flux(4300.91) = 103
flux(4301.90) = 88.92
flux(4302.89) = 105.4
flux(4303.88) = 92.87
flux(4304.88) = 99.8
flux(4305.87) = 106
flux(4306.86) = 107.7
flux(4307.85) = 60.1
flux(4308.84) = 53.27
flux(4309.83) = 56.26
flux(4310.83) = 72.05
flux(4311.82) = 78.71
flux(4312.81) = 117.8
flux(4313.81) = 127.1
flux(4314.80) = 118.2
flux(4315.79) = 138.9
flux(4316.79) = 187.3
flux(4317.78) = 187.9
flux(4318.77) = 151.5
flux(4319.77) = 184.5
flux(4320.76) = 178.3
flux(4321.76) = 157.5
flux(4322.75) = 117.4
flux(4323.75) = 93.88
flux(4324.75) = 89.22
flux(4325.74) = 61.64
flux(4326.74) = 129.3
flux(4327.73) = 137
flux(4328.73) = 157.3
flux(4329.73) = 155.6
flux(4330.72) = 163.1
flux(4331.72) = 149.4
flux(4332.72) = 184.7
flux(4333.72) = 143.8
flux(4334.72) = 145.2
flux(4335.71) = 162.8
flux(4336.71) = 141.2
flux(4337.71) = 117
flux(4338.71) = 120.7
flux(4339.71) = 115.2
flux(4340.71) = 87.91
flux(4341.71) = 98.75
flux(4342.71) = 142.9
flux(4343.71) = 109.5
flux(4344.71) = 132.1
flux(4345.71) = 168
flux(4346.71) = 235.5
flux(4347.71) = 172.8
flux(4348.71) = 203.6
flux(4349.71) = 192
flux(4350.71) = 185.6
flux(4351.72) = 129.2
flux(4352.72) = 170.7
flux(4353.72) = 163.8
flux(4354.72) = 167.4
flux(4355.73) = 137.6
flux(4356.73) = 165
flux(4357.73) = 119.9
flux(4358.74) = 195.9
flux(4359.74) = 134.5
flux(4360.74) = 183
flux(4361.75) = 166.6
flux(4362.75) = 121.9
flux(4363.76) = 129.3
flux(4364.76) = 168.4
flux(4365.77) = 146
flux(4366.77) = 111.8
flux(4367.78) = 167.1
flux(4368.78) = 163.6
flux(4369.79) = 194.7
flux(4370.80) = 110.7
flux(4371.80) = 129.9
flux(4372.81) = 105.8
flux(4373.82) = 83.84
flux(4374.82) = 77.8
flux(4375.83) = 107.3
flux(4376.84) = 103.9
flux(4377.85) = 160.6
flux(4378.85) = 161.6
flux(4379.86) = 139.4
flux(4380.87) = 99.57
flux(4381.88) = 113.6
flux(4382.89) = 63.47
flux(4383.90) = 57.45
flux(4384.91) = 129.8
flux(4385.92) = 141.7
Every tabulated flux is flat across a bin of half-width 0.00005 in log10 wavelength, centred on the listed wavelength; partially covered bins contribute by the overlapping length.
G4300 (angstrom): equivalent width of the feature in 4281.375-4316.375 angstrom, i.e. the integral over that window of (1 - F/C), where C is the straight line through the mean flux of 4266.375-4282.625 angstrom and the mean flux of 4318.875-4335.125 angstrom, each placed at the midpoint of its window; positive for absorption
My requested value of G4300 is 6.3 angstrom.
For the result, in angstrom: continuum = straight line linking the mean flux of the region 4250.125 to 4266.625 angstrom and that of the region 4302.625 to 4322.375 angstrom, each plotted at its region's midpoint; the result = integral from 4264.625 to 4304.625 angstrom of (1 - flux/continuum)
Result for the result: 3.07 angstrom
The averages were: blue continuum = 126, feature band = 113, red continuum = 119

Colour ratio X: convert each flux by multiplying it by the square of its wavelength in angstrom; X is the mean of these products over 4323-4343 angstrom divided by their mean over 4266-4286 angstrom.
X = 1.08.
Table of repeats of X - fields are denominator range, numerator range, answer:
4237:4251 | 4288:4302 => 0.78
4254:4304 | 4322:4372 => 1.29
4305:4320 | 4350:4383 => 1.25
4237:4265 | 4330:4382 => 1.16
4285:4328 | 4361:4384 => 1.18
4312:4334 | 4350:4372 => 1.10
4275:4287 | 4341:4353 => 1.27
